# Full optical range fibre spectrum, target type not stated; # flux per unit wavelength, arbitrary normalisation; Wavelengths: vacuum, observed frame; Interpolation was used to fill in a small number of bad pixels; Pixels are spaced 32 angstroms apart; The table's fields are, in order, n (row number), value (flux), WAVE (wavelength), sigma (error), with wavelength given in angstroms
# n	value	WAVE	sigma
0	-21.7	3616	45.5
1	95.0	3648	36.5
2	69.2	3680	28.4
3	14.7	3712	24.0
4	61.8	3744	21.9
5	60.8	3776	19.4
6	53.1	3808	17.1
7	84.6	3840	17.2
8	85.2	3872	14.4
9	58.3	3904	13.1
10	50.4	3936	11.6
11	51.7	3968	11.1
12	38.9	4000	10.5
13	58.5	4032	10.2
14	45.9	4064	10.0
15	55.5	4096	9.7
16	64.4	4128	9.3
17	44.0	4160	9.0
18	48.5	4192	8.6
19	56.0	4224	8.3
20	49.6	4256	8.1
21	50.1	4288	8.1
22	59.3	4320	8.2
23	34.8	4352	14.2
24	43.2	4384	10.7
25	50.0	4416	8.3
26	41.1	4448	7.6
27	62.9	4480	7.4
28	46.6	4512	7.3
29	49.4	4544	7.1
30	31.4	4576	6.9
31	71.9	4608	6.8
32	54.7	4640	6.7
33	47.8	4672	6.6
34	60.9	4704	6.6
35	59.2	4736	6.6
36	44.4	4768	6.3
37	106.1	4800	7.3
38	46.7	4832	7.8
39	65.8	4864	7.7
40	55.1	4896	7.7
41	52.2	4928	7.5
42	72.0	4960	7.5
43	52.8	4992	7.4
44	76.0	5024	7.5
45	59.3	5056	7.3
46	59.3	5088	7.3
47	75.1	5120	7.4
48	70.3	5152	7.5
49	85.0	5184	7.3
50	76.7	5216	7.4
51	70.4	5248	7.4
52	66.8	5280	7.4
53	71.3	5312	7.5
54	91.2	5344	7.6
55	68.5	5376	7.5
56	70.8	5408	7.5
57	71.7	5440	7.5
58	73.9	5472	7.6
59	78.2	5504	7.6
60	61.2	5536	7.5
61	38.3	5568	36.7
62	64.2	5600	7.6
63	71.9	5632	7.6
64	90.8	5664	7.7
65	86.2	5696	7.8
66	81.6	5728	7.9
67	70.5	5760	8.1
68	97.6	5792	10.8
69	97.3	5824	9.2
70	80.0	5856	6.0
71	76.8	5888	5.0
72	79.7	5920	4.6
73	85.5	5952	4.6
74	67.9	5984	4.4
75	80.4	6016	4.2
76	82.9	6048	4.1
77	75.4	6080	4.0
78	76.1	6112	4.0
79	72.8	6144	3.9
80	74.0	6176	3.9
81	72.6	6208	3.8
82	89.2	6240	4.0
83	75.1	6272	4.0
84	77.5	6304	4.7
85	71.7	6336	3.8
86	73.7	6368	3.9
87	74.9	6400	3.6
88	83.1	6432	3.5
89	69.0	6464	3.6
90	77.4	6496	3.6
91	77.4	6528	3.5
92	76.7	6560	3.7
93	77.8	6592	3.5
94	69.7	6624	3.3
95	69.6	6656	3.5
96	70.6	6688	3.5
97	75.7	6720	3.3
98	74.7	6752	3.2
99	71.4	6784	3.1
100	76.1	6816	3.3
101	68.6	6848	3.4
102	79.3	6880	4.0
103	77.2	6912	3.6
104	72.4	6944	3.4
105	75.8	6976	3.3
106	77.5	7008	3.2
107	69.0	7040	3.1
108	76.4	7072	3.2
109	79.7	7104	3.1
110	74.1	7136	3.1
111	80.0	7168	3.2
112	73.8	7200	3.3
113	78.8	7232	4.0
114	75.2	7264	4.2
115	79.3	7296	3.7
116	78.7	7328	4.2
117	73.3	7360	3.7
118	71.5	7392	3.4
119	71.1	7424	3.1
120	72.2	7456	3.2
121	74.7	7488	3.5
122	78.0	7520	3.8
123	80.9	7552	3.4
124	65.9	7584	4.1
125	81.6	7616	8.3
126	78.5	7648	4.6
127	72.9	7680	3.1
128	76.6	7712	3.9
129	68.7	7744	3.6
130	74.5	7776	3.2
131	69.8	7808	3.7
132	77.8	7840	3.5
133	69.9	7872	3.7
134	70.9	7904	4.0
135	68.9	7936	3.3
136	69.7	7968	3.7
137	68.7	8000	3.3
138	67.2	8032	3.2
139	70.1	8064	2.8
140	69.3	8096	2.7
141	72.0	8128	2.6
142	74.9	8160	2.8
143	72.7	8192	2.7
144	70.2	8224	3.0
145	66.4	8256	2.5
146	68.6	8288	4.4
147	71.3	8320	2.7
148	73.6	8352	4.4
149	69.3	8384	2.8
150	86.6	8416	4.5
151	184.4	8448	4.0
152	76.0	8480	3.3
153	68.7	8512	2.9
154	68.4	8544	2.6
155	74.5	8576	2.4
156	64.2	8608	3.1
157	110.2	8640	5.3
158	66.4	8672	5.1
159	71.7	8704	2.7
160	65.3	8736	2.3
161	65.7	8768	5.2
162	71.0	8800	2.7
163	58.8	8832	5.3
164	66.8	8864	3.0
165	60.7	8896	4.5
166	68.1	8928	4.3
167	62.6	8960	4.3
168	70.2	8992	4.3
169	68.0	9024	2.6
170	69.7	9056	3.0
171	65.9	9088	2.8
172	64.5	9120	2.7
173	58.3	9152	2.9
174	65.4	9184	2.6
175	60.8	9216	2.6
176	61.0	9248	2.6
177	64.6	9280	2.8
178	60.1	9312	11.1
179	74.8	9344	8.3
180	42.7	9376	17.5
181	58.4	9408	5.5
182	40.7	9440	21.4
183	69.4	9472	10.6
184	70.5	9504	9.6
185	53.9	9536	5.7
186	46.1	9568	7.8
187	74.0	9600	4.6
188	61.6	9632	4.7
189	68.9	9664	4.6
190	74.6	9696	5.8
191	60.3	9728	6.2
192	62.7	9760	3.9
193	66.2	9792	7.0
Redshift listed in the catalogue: 0.28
